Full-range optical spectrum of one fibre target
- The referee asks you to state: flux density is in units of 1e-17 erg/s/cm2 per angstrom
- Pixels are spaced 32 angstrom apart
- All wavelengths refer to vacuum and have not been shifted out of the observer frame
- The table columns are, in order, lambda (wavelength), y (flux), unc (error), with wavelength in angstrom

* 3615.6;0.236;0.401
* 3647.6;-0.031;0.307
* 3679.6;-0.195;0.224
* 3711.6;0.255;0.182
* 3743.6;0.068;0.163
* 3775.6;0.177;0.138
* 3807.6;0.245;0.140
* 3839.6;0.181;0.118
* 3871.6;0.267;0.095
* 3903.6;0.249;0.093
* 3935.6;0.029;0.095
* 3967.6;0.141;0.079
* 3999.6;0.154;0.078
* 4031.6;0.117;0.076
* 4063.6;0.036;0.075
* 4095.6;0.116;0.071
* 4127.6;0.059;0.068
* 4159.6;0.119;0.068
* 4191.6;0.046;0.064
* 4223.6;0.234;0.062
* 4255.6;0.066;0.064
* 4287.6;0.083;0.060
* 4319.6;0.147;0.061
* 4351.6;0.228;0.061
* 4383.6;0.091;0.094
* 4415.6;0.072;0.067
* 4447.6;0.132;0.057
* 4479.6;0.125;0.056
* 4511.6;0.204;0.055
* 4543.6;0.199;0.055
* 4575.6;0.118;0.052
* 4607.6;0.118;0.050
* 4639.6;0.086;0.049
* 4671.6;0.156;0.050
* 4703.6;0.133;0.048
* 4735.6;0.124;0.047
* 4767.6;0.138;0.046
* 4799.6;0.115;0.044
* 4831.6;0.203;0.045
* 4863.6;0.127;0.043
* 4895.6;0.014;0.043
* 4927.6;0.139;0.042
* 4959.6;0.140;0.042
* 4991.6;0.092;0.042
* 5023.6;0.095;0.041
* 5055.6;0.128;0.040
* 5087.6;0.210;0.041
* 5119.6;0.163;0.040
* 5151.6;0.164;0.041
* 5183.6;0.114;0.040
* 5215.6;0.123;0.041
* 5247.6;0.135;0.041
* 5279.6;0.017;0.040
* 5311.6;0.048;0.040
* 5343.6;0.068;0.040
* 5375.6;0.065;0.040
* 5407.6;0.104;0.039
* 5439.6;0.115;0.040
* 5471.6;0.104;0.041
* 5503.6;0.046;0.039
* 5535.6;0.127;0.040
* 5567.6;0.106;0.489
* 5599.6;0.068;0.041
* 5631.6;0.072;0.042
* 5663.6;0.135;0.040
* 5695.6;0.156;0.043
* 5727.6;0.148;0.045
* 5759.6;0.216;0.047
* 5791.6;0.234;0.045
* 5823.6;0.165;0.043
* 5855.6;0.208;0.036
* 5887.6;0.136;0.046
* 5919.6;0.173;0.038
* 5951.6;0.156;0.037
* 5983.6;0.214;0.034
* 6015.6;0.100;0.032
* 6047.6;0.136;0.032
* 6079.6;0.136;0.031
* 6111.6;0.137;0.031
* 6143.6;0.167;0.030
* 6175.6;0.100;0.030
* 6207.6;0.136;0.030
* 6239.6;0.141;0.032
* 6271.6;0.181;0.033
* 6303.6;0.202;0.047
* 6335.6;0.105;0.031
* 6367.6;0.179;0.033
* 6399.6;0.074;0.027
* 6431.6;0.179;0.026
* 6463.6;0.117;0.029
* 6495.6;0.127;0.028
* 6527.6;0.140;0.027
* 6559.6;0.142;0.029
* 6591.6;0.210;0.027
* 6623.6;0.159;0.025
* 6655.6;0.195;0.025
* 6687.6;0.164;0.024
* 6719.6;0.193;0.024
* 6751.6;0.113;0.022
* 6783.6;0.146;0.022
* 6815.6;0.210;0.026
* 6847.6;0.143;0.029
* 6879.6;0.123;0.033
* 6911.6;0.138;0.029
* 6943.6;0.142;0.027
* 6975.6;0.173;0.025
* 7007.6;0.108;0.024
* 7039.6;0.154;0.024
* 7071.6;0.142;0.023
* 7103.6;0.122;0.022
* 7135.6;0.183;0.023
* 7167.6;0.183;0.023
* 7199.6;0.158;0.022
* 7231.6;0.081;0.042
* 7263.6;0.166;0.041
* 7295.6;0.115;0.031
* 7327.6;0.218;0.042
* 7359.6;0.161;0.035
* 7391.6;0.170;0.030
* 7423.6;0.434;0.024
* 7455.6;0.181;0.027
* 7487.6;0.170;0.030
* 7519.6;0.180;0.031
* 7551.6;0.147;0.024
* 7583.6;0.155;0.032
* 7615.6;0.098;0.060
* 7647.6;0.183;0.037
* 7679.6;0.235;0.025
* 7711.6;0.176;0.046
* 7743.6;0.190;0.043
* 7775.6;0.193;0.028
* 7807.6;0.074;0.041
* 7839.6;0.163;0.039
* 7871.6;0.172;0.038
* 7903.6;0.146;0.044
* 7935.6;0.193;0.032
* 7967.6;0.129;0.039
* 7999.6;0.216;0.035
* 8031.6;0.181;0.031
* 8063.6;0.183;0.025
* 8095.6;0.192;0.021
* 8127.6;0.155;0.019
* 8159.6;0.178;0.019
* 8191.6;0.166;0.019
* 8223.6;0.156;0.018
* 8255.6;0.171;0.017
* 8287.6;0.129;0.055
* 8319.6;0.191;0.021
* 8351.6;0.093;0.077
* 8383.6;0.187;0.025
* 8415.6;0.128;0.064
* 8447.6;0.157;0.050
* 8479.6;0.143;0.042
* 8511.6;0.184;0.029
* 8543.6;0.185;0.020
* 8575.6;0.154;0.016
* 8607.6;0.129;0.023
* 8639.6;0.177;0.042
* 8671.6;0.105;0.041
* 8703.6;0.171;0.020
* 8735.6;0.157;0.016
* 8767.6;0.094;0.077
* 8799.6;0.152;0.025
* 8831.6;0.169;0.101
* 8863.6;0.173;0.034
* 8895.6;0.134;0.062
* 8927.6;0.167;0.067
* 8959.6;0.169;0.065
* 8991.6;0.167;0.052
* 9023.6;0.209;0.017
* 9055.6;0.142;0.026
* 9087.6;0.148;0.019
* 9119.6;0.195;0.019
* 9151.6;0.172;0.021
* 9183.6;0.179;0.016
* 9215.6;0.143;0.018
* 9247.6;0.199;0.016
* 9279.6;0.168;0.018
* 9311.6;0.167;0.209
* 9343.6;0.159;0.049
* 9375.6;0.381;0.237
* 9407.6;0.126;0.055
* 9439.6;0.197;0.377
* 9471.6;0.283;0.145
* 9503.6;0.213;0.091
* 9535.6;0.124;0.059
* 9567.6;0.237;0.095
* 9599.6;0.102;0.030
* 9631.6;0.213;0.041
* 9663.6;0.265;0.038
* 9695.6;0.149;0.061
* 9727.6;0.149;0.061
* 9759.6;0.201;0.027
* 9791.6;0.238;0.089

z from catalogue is 0.988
